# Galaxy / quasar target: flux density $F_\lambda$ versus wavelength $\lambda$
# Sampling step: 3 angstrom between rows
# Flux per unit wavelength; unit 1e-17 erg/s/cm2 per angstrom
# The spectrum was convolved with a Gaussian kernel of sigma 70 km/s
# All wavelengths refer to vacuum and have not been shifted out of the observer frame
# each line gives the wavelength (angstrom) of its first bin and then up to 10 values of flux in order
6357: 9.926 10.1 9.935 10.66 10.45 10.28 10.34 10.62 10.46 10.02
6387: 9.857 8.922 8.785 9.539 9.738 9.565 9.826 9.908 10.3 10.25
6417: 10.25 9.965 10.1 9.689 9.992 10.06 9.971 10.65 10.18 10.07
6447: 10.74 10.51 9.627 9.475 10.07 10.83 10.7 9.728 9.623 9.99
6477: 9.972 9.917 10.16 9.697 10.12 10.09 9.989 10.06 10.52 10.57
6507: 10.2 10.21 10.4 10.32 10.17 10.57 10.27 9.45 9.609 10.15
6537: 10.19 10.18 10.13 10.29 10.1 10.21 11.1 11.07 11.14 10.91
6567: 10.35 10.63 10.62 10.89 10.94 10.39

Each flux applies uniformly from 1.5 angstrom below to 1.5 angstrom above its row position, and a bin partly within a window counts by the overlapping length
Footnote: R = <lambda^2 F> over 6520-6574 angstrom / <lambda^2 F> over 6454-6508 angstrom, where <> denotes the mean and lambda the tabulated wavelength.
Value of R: 1.1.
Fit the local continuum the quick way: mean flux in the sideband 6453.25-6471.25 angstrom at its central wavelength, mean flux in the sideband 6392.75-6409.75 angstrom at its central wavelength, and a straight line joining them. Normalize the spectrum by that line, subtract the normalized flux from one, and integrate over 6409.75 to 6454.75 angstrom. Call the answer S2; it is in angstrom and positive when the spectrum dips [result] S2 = -1.4 angstrom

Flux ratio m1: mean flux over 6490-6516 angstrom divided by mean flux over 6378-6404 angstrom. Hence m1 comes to 1.1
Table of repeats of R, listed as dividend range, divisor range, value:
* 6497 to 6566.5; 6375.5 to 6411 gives 1.10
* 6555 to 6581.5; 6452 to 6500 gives 1.11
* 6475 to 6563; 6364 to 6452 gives 1.05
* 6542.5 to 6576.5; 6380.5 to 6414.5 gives 1.15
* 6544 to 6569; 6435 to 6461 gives 1.08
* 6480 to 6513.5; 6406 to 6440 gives 1.03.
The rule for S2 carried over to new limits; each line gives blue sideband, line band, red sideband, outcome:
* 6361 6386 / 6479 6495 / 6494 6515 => 0.5 angstrom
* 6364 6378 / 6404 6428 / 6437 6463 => 0.6 angstrom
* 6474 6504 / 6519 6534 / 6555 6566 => 0.8 angstrom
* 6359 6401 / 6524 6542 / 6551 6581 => 1.1 angstrom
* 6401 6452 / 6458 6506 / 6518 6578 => 0.6 angstrom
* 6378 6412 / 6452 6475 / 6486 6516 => 0.1 angstrom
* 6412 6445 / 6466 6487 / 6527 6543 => 0.3 angstrom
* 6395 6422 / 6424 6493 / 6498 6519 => 0.4 angstrom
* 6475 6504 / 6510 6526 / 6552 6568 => 0.1 angstrom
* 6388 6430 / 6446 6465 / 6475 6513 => -0.5 angstrom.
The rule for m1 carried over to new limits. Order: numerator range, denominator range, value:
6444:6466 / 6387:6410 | 1.08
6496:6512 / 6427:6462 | 1.02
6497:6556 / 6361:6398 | 1.02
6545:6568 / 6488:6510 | 1.04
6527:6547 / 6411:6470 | 0.99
